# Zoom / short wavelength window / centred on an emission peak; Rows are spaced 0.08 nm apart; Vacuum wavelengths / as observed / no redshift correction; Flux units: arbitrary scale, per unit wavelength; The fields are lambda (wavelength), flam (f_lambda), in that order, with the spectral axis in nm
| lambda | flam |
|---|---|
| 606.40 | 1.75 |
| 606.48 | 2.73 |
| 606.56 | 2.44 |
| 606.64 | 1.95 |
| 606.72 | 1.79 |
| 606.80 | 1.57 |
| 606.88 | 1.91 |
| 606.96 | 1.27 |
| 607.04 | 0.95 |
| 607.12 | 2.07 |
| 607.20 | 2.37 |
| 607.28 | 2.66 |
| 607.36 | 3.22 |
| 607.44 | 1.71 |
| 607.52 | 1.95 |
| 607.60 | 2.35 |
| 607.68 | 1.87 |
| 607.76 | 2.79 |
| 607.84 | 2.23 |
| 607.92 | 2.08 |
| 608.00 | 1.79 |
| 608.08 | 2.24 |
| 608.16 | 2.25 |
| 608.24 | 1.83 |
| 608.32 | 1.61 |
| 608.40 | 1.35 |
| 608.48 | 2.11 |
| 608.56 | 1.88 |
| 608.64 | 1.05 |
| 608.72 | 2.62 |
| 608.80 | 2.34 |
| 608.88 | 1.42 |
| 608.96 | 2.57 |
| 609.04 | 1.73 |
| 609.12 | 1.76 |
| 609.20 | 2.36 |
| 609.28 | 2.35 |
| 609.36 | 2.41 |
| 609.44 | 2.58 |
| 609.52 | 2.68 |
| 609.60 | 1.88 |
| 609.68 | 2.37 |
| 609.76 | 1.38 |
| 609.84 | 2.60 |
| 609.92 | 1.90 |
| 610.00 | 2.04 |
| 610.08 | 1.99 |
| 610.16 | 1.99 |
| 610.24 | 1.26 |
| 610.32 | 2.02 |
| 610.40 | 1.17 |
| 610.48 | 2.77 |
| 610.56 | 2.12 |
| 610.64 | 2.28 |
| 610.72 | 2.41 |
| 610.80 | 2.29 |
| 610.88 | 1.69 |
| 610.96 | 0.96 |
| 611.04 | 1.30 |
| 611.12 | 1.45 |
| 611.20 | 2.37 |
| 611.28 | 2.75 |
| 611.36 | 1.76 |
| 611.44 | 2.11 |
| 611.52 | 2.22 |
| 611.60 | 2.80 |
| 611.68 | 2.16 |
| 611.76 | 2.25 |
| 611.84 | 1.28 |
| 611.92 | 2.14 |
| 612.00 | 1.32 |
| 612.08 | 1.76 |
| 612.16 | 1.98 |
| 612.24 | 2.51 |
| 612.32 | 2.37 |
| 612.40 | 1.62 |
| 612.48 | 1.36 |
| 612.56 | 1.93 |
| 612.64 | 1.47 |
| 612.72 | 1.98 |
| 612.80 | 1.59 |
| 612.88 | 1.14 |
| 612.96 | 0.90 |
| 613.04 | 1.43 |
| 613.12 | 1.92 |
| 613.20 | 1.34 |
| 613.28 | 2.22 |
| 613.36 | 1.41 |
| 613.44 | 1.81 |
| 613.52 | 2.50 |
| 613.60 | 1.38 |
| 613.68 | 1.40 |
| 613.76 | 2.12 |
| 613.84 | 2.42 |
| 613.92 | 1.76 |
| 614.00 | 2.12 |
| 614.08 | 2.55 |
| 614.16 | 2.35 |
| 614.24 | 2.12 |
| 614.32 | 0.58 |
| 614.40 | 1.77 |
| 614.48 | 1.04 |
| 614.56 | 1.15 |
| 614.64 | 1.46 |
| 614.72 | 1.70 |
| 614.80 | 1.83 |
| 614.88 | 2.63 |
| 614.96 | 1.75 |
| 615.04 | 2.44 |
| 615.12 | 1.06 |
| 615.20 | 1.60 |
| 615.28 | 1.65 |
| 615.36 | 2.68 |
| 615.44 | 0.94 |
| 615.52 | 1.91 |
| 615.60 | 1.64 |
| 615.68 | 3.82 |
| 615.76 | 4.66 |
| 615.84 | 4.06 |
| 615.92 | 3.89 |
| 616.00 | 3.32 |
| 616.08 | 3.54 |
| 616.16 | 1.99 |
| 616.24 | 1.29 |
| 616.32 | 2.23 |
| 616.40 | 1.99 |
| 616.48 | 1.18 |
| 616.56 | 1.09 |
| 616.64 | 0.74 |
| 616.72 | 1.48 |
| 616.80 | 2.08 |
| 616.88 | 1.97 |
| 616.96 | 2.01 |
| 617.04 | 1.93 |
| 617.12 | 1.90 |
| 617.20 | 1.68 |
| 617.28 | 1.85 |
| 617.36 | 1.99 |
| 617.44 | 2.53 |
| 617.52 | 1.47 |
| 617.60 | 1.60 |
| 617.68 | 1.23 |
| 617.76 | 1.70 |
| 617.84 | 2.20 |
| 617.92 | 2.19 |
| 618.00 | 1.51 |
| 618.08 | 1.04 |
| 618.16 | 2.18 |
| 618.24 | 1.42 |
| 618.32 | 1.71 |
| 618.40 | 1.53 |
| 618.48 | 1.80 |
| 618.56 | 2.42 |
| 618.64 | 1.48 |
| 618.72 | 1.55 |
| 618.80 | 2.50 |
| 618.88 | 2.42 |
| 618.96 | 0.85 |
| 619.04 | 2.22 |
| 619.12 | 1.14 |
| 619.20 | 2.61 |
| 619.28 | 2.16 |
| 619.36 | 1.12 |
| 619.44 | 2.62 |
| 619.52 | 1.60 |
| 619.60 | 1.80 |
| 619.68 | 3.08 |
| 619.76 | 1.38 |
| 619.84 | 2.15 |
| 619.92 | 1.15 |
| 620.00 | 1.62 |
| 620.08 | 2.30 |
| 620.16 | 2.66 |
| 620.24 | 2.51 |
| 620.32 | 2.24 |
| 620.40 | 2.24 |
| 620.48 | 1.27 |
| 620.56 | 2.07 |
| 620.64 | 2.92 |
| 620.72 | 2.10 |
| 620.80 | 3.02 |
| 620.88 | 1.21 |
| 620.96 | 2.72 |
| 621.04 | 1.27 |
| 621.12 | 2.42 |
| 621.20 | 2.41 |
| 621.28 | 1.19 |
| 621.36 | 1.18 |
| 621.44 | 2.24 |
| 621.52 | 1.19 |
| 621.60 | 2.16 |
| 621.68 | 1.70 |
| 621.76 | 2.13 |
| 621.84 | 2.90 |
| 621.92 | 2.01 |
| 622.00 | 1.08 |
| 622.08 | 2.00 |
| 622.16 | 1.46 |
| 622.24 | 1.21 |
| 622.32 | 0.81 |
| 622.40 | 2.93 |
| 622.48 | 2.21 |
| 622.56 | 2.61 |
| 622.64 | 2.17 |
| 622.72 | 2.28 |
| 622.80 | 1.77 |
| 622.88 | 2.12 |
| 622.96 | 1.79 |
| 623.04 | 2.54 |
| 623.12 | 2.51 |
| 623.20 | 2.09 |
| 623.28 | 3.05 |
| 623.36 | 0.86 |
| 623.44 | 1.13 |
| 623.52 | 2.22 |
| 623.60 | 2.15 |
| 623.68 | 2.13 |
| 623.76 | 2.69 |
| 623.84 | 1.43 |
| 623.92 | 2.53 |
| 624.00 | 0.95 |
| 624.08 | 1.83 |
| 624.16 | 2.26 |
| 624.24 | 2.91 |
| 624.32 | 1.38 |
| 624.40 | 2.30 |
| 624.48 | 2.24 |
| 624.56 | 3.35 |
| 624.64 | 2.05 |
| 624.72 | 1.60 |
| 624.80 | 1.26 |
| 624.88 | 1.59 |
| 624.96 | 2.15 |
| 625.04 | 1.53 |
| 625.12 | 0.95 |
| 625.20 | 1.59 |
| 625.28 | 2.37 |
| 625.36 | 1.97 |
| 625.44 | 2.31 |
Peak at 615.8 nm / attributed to H-beta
